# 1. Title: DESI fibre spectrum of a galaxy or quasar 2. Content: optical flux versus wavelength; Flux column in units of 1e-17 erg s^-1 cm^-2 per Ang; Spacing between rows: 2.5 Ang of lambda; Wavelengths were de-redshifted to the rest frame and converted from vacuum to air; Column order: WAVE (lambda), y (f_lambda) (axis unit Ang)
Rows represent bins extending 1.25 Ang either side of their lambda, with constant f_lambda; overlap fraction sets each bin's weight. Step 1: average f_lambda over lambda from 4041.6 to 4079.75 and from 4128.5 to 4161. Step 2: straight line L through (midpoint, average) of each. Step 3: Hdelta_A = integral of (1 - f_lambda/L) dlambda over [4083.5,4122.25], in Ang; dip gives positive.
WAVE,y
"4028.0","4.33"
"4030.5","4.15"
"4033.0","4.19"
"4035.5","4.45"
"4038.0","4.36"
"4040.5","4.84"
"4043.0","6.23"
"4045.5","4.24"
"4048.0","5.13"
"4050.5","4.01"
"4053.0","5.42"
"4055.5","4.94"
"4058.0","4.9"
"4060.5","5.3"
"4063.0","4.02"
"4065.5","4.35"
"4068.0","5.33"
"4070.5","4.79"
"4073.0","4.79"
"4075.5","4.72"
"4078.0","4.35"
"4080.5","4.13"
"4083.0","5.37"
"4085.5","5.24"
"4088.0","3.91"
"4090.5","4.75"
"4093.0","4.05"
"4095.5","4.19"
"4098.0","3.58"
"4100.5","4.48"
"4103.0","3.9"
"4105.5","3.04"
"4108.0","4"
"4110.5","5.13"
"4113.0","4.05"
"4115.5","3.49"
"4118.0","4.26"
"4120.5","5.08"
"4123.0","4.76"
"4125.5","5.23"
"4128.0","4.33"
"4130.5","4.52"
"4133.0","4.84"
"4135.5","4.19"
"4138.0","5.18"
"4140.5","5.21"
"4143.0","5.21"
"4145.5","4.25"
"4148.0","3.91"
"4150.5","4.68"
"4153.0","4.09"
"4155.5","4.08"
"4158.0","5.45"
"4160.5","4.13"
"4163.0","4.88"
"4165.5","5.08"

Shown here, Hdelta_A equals 3.9 Ang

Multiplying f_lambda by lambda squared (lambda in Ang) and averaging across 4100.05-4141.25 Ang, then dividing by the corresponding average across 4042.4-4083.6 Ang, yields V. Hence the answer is 1.0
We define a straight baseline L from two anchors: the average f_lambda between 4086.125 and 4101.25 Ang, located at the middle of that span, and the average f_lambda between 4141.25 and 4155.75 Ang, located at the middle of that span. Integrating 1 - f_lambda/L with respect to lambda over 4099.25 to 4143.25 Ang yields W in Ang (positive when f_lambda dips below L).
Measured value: -1.7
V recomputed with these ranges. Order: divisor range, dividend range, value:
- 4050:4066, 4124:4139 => 1.03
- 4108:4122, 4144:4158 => 1.01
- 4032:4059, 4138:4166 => 1.02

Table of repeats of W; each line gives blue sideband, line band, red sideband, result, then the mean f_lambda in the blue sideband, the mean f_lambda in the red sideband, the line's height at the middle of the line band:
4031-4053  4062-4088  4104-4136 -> -0.6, 4.71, 4.38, 4.57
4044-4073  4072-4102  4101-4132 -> 0.7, 4.78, 4.32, 4.56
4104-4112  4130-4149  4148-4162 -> -1.6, 4.05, 4.44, 4.31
